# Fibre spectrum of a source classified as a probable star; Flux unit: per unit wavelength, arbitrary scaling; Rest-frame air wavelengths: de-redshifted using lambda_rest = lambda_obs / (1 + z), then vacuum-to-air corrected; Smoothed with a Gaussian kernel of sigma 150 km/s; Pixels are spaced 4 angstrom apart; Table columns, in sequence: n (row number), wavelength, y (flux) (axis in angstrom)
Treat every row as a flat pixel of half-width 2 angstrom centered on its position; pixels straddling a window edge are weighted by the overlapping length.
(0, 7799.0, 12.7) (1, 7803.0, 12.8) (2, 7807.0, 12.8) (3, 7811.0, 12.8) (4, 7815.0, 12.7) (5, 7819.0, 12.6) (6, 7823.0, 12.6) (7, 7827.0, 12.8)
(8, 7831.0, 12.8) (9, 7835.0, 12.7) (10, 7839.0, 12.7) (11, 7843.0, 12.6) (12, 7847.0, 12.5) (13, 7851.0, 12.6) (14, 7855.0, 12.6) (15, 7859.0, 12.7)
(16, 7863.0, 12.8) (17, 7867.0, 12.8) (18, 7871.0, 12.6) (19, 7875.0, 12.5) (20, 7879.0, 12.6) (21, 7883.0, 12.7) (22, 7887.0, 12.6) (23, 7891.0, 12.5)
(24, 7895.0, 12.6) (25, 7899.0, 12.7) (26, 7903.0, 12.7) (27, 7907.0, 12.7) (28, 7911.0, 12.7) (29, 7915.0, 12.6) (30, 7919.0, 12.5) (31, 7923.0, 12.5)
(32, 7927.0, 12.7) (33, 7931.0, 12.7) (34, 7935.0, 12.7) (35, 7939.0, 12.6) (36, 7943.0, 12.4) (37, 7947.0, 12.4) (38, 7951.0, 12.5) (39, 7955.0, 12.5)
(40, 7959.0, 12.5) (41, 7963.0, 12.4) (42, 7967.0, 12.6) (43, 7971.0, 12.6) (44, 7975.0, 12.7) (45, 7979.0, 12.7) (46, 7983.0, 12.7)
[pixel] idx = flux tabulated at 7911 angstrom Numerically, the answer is 12.7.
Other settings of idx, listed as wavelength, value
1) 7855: 12.6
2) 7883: 12.7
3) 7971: 12.6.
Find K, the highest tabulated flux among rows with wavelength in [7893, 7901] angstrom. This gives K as 12.7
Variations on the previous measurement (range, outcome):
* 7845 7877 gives 12.8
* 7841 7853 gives 12.6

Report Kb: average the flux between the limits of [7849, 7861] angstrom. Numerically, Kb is 12.6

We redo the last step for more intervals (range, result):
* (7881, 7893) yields 12.6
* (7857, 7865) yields 12.8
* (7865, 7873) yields 12.7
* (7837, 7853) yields 12.6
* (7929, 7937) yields 12.7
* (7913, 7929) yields 12.6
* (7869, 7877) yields 12.6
